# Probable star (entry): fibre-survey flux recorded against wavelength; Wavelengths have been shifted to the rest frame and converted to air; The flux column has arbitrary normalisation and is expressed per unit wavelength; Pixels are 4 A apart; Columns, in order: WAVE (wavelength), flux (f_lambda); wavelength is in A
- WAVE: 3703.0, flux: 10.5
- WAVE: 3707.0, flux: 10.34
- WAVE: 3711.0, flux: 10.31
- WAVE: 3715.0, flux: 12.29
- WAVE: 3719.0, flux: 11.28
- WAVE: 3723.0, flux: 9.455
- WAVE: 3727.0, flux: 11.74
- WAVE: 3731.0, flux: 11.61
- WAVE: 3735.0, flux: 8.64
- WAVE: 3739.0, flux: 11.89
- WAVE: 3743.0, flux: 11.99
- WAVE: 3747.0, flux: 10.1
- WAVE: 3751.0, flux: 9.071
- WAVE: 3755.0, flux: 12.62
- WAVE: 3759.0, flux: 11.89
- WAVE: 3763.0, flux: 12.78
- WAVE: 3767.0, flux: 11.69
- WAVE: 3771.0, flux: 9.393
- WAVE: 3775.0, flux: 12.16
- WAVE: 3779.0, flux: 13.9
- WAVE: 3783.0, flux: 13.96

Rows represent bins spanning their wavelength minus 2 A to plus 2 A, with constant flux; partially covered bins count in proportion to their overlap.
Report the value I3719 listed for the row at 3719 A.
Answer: 11.28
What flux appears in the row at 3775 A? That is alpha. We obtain 12.16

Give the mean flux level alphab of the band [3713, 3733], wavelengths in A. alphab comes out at 11.3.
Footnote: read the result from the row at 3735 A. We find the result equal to 8.64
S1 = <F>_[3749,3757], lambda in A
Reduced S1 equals 10.8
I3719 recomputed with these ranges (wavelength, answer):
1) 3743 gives 11.99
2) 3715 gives 12.29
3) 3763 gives 12.78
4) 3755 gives 12.62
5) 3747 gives 10.1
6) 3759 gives 11.89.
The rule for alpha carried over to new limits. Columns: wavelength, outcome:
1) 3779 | 13.9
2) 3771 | 9.393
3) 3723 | 9.455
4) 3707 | 10.34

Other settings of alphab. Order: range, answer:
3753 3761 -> 12.3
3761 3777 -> 11.5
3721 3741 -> 10.7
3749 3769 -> 11.6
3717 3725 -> 10.4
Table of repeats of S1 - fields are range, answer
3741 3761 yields 11.1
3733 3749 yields 10.7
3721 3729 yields 10.6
